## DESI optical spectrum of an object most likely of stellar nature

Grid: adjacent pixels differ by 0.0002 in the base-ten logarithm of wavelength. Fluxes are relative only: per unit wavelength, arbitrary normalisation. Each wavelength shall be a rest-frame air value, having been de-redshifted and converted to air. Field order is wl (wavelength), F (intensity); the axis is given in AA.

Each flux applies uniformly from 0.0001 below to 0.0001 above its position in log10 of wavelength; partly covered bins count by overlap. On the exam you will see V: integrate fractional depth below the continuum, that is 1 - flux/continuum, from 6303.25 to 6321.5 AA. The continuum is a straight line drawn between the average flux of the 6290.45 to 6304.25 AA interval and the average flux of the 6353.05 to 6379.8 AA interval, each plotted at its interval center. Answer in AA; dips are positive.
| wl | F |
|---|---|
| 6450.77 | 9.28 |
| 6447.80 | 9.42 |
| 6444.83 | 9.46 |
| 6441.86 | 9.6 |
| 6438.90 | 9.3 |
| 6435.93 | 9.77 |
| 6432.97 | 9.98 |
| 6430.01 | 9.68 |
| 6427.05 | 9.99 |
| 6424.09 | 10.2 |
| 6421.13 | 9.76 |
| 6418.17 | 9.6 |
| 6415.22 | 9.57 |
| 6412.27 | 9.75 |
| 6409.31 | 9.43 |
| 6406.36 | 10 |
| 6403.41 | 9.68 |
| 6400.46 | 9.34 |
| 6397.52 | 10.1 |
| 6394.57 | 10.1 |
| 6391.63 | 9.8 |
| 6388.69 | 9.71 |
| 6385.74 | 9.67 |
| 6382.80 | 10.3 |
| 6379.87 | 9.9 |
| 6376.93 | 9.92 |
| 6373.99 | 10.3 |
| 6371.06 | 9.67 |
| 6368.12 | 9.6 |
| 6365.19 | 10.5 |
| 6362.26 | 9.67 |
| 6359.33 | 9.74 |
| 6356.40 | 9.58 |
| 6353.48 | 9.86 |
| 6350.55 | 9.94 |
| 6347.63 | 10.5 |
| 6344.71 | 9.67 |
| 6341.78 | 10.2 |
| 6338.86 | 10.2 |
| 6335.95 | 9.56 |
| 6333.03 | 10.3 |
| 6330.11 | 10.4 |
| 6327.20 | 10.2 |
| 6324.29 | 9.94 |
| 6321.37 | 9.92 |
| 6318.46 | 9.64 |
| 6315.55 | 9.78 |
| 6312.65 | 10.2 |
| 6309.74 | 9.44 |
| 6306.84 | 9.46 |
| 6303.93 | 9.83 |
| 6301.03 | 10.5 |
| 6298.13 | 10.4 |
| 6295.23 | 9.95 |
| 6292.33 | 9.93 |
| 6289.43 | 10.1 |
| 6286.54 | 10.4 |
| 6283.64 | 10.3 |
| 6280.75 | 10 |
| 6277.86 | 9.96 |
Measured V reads 0.6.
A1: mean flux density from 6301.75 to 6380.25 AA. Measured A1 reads 9.93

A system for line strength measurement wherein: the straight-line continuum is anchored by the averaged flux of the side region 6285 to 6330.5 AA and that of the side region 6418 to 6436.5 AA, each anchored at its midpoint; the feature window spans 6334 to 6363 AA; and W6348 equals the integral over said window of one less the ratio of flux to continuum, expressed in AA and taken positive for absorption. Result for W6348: 0.1 AA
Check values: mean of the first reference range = 10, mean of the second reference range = 9.88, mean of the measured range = 9.9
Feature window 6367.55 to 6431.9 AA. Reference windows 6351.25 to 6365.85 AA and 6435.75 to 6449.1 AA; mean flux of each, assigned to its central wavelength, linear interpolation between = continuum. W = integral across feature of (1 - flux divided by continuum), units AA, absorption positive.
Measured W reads -1.07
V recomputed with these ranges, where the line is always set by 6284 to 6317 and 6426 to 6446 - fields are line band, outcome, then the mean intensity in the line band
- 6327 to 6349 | -0.5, 10.1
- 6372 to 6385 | -0.3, 10.1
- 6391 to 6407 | -0.1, 9.83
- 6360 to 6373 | 0.0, 9.87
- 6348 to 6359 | 0.0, 9.86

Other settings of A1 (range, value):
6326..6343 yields 10.1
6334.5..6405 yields 9.9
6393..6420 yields 9.73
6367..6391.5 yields 9.88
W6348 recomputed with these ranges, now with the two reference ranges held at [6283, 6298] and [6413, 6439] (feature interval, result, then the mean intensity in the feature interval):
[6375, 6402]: 0.0 AA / 9.88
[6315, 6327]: 0.2 AA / 9.86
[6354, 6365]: 0.2 AA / 9.78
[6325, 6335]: -0.2 AA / 10.2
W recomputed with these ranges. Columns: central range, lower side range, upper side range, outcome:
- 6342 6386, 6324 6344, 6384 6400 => 0.2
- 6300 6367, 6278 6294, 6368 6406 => 0.3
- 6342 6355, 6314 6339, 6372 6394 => -0.1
